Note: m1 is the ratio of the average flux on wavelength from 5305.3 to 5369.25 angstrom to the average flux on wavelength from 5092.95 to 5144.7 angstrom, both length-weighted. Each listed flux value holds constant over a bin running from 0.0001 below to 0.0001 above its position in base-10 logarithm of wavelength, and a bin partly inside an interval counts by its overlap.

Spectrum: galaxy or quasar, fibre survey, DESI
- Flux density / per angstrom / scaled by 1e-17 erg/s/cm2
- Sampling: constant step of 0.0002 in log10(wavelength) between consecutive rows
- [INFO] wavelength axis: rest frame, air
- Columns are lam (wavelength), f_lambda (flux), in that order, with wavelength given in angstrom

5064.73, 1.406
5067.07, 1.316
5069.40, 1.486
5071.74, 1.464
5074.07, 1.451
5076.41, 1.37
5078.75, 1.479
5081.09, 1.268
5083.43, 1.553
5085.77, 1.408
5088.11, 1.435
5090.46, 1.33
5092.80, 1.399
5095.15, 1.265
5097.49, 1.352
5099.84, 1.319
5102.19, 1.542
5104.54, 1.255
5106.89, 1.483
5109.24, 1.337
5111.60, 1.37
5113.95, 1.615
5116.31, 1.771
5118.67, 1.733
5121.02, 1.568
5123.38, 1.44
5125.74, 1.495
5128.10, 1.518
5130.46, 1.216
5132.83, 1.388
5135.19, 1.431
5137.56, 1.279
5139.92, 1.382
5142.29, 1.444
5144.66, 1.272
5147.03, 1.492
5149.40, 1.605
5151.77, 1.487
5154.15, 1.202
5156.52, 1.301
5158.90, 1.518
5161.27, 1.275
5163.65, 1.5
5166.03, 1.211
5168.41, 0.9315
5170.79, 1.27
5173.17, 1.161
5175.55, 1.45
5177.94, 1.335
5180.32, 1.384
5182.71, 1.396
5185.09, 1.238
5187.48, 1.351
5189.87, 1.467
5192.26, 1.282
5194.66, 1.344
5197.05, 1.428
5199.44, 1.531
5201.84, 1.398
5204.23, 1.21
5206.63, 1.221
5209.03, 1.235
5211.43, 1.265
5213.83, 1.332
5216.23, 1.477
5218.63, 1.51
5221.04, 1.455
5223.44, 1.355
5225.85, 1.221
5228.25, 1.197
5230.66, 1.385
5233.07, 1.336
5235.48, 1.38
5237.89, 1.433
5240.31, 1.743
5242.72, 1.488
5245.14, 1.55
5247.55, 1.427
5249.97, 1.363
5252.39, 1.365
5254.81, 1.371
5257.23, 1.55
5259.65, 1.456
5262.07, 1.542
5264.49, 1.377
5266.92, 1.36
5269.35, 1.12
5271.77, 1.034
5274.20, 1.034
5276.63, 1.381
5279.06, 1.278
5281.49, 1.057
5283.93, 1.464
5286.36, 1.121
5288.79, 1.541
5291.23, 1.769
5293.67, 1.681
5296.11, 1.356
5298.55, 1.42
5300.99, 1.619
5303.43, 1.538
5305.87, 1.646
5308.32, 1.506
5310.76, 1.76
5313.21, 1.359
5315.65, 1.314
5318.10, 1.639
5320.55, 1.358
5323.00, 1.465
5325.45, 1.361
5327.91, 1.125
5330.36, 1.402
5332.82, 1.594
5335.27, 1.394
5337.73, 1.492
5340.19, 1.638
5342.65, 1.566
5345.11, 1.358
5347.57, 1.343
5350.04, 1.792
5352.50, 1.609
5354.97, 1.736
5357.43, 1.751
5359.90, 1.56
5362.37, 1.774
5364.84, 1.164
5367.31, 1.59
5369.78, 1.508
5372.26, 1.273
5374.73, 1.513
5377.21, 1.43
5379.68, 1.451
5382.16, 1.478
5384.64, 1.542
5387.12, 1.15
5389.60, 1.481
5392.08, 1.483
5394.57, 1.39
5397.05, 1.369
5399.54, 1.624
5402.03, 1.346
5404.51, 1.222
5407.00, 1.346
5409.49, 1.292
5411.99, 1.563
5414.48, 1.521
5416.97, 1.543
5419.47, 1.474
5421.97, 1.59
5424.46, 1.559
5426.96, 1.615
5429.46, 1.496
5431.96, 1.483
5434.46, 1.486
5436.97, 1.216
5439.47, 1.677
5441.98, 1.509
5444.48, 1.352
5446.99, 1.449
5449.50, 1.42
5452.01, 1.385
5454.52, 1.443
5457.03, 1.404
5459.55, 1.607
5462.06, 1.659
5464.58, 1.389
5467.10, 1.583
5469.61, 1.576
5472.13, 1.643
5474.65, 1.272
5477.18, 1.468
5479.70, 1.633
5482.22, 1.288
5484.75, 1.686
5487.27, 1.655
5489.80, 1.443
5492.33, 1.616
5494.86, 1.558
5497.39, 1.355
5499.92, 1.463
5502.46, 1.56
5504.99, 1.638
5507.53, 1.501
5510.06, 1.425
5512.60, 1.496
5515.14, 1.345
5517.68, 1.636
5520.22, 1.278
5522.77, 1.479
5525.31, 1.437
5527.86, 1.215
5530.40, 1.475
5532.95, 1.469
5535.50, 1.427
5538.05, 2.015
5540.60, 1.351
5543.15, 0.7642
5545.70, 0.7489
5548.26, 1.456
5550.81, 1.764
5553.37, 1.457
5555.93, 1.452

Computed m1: 1.1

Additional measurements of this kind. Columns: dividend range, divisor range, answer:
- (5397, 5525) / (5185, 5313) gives 1.06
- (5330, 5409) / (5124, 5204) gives 1.09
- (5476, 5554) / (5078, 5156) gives 1.02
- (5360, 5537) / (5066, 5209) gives 1.06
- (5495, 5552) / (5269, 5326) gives 1.01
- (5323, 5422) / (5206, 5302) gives 1.06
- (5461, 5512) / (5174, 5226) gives 1.12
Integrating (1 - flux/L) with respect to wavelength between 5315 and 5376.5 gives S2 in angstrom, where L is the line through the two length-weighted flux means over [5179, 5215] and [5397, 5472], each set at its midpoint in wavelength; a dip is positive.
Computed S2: -2.9 angstrom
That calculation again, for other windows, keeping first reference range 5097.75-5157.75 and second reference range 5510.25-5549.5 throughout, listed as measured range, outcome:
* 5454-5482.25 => -2.5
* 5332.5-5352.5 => -1.7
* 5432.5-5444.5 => -0.6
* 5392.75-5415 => -0.2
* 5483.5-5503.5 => -2.4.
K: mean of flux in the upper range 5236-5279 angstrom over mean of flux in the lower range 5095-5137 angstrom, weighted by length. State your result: 0.95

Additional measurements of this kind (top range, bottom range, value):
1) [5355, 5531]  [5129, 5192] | 1.10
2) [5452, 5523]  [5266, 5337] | 1.07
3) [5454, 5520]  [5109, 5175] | 1.08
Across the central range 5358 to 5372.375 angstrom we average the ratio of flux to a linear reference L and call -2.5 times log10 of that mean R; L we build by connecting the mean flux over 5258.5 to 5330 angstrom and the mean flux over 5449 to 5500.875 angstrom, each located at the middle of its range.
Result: -0.05 mag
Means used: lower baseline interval 1.4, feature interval 1.51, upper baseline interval 1.5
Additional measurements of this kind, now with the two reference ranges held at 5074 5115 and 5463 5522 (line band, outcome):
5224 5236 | 0.10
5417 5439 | -0.01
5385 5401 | 0.04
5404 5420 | 0.04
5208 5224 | 0.04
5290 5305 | -0.08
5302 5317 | -0.05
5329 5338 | 0.00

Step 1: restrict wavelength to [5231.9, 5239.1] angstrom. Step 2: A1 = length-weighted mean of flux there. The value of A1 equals 1.38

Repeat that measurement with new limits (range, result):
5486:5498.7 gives 1.53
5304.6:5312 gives 1.64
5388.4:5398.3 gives 1.43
